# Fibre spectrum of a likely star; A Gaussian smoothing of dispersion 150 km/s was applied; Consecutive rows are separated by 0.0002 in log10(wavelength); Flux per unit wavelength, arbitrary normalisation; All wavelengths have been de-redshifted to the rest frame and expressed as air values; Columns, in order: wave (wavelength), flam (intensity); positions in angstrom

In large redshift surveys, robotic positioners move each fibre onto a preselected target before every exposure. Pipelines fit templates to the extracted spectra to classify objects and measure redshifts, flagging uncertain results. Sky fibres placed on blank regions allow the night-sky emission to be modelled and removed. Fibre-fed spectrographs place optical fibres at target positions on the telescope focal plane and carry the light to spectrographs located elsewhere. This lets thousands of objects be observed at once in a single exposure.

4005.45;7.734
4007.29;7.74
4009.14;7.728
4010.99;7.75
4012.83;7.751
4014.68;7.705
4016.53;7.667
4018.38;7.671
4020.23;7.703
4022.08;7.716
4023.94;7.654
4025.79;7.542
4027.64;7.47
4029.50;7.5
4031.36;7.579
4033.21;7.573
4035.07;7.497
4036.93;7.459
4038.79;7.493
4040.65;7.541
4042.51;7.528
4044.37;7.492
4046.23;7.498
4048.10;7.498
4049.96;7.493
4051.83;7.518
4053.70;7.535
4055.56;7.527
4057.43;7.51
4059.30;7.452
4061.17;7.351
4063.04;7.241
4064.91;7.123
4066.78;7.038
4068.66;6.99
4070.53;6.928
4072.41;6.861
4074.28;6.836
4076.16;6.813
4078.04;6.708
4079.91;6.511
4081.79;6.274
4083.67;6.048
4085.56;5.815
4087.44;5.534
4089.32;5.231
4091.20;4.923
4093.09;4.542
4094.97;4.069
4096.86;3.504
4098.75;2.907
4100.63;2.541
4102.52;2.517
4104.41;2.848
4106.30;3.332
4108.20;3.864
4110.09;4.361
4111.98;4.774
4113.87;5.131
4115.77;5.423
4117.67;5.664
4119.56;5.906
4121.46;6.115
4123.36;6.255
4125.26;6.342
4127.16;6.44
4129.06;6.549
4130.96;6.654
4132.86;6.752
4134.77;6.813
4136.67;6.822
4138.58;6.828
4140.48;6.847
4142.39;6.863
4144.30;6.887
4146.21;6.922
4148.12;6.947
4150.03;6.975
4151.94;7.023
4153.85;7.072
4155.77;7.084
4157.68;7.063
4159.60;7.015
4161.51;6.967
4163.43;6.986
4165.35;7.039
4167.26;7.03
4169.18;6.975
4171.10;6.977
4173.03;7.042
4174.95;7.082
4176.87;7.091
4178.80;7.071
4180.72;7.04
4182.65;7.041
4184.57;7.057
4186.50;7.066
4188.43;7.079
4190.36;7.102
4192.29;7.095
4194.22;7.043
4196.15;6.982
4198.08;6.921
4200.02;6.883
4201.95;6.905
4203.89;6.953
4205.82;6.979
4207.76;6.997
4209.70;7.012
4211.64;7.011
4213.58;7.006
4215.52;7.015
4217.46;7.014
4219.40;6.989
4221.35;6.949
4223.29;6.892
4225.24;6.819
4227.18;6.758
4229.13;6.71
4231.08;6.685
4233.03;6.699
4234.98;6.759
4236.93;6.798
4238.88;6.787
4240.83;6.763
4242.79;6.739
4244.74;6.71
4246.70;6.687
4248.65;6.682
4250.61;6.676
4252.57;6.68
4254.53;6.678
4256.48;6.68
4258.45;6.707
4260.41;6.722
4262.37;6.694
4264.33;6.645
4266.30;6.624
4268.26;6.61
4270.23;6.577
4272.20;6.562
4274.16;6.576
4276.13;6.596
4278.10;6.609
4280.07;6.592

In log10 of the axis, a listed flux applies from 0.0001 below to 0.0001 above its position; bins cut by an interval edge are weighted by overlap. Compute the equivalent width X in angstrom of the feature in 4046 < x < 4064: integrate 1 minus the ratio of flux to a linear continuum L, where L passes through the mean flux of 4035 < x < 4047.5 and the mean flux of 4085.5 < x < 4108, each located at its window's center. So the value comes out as -2.4 angstrom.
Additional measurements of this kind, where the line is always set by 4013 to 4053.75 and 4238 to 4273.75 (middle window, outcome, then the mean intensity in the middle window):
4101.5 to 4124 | 8.0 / 4.65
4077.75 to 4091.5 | 2.8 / 5.89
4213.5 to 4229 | -0.2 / 6.91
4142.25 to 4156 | 0.3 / 6.97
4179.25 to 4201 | -0.3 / 7.03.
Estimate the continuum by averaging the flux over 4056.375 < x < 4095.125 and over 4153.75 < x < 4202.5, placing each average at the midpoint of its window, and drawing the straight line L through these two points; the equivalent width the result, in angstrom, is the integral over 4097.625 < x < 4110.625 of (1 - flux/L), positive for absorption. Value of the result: 6.8 angstrom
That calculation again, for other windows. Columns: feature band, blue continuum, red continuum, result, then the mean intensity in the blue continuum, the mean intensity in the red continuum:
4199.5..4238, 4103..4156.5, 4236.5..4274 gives -2.4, 6.02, 6.68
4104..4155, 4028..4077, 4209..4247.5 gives 7.6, 7.34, 6.84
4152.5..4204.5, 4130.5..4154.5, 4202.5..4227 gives -0.8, 6.88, 6.96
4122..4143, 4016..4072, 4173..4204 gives 1.6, 7.45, 7.03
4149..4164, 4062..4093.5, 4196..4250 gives -0.9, 6.35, 6.86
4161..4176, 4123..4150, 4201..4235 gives -0.5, 6.73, 6.9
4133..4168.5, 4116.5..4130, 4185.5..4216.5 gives -2.7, 6.17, 7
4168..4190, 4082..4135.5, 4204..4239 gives -3.1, 5.04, 6.89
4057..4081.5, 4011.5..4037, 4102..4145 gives -0.9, 7.61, 5.68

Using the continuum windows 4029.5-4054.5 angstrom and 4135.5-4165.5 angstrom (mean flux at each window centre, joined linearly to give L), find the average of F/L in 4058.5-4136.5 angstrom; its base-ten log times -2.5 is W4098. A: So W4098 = 0.27 mag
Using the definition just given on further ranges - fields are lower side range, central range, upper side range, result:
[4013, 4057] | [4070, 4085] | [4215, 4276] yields 0.13 mag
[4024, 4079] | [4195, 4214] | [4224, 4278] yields -0.02 mag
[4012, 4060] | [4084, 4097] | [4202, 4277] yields 0.43 mag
